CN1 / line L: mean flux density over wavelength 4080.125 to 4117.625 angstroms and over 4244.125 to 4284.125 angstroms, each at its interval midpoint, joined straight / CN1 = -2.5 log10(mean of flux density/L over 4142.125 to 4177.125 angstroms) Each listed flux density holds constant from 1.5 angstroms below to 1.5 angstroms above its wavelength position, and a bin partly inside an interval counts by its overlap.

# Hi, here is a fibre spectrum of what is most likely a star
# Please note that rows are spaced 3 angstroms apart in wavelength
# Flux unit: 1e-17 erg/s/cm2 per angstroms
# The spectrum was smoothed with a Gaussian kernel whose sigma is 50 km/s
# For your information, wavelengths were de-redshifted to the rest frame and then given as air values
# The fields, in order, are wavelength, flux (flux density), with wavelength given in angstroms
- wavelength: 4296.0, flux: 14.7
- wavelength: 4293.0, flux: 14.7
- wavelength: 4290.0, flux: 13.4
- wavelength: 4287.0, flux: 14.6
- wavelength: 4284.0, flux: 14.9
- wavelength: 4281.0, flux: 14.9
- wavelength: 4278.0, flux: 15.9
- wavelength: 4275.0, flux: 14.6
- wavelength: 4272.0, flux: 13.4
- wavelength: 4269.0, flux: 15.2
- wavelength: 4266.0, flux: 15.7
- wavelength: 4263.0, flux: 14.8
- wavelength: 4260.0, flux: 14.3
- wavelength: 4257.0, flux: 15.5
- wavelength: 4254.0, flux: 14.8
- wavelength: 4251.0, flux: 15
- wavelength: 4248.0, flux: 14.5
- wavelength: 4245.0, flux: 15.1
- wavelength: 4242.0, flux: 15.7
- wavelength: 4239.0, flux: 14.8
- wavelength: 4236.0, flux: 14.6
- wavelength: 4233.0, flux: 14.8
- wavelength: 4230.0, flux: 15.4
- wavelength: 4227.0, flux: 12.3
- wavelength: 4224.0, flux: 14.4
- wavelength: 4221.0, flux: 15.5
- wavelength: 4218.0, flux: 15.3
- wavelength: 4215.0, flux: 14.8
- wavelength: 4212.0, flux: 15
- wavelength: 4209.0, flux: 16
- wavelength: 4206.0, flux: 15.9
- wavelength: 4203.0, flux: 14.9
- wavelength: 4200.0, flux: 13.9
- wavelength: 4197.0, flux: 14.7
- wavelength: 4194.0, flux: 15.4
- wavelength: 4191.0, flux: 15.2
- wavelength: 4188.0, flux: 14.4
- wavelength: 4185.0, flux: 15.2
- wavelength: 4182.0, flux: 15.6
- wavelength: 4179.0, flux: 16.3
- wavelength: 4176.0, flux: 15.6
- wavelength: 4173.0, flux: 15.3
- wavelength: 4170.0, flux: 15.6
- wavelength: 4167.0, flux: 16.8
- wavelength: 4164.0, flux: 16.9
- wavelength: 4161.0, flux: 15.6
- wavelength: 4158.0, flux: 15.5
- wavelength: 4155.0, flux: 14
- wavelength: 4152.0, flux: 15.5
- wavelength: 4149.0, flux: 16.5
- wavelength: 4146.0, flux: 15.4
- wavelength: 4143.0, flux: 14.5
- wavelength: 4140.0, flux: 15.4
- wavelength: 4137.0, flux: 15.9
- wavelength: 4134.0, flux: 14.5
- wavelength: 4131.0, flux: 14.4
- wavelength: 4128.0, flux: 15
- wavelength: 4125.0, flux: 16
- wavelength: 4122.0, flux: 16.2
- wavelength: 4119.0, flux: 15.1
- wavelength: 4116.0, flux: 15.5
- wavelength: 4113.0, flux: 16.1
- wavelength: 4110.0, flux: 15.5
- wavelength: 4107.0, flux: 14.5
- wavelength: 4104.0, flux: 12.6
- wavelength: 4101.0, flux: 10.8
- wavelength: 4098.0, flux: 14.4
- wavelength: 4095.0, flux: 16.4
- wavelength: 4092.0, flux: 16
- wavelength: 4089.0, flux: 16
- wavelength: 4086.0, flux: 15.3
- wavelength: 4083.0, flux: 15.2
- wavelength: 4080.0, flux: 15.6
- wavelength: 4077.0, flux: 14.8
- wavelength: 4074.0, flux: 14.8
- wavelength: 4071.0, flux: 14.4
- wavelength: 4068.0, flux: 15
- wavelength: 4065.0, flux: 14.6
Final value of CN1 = -0.052 mag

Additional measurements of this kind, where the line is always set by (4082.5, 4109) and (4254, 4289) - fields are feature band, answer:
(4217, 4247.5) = 0.00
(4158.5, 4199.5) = -0.06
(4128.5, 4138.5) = -0.02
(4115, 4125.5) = -0.08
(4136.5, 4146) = -0.04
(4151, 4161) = -0.03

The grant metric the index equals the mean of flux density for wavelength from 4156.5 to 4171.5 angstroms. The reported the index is 16.1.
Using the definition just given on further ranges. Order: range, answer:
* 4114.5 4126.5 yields 15.7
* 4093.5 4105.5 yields 13.6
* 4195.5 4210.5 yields 15.1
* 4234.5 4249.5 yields 14.9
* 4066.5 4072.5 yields 14.7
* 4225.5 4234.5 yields 14.2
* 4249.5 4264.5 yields 14.9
